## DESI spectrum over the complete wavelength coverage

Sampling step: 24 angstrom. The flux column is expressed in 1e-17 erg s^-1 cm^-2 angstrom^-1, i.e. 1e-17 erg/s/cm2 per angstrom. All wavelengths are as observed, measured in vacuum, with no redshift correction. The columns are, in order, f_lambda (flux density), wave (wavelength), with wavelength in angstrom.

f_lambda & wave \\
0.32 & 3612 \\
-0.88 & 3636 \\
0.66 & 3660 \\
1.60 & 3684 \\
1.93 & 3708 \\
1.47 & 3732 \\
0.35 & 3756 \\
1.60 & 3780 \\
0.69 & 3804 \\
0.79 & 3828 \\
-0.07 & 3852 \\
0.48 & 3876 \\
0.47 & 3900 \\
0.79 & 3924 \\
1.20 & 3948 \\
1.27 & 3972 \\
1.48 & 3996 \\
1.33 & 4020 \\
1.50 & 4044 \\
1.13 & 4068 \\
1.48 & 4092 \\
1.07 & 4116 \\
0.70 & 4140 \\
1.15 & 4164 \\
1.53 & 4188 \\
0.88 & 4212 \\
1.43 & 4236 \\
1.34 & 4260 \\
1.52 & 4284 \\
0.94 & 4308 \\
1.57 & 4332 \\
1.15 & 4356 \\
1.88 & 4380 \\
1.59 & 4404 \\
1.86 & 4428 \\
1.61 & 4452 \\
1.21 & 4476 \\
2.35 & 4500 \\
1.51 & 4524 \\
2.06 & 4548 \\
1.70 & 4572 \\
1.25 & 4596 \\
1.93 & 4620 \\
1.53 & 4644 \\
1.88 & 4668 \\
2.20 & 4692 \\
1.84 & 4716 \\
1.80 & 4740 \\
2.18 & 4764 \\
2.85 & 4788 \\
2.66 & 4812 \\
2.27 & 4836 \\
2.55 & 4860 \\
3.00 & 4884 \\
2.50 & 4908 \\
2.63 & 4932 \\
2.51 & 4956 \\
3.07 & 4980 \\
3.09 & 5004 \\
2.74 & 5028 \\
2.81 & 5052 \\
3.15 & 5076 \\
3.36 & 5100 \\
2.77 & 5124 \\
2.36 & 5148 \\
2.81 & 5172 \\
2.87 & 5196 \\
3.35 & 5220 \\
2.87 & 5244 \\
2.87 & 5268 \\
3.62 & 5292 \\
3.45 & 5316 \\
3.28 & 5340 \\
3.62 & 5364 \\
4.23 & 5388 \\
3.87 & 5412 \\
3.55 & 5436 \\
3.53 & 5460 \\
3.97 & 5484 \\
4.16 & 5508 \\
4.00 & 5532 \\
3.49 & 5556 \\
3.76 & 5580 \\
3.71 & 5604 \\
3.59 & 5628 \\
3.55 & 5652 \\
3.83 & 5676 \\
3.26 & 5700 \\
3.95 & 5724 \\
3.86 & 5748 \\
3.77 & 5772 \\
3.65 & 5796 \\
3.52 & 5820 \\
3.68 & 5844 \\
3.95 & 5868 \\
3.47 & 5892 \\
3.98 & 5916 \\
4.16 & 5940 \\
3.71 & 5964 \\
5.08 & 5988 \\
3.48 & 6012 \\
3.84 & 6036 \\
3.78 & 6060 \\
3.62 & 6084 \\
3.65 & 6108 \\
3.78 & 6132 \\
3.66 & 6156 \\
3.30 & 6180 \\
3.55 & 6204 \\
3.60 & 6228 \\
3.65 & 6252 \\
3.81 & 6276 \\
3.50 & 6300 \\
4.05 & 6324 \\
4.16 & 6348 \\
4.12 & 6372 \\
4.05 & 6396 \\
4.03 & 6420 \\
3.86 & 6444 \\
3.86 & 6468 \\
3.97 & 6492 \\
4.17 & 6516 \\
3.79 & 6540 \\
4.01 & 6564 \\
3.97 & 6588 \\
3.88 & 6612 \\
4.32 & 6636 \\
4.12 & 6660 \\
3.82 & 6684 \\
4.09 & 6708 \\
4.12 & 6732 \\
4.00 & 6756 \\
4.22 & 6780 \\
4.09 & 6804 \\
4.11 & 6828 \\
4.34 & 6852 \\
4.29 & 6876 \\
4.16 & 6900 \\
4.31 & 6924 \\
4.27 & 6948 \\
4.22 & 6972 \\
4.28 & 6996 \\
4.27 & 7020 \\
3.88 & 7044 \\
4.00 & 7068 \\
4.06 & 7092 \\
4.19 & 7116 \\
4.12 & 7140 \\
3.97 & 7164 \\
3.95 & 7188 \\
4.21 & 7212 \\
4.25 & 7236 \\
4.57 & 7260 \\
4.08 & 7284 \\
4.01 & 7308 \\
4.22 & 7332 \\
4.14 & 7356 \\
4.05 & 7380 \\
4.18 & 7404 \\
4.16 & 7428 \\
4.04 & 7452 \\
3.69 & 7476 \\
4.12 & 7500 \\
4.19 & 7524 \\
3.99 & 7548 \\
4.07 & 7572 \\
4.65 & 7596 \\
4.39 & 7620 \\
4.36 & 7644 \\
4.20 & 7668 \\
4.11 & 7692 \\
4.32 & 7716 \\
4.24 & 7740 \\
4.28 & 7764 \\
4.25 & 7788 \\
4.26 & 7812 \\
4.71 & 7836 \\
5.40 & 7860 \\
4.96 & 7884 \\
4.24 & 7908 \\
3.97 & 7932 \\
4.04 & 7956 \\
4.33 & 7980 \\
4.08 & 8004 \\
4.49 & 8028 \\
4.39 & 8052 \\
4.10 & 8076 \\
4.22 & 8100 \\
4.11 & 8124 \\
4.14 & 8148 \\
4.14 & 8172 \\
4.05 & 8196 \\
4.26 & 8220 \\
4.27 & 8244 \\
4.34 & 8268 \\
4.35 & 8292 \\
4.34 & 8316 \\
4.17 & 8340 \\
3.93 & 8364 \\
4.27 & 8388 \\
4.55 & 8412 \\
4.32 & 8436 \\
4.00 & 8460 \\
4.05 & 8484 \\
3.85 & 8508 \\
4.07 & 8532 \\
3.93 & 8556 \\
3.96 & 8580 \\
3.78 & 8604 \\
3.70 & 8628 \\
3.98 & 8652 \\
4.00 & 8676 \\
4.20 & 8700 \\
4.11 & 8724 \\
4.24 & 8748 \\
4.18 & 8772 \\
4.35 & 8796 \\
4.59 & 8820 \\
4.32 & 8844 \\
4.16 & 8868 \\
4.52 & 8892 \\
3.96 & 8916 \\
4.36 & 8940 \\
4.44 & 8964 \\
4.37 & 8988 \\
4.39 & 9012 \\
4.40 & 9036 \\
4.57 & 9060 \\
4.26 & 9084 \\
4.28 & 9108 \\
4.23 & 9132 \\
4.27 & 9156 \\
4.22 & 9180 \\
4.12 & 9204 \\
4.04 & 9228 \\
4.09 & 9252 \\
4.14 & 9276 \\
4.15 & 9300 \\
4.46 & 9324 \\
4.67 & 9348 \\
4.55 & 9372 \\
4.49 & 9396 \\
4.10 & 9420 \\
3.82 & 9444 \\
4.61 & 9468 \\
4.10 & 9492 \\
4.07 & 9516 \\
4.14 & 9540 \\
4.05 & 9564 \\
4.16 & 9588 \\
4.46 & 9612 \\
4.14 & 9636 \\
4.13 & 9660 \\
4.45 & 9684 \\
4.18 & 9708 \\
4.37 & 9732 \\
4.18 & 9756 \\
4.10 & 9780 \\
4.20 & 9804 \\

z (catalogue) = 0.20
